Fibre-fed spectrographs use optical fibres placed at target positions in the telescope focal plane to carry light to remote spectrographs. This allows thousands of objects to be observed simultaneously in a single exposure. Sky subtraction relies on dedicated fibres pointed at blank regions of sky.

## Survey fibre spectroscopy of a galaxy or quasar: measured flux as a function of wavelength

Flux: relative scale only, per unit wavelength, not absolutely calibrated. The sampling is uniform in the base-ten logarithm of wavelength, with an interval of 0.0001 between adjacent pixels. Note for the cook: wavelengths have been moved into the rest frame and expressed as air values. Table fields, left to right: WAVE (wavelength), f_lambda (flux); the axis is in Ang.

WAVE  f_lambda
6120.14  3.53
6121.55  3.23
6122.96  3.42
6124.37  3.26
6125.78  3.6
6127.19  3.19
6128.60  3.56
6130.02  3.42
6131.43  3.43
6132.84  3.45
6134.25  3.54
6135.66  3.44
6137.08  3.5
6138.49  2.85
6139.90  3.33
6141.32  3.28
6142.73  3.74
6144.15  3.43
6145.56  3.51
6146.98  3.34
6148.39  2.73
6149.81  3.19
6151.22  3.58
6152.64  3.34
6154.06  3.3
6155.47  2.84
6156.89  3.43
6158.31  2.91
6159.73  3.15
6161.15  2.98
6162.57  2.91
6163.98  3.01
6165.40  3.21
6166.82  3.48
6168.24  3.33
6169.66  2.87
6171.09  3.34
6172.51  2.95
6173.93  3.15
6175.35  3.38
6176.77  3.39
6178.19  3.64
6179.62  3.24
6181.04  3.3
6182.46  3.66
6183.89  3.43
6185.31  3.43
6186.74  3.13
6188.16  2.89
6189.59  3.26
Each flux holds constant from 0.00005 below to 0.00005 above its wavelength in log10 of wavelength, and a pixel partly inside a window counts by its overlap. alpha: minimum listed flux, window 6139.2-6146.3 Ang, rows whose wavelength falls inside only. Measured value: 3.28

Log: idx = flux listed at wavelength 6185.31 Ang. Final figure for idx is 3.43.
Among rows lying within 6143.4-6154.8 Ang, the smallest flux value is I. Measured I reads 2.73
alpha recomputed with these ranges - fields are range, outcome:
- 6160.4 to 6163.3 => 2.91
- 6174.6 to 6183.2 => 3.24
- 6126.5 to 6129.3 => 3.19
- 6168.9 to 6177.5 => 2.87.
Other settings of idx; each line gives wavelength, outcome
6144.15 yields 3.43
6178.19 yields 3.64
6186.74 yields 3.13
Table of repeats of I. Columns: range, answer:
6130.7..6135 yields 3.43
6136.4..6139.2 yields 2.85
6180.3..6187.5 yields 3.13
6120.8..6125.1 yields 3.23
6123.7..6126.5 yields 3.26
